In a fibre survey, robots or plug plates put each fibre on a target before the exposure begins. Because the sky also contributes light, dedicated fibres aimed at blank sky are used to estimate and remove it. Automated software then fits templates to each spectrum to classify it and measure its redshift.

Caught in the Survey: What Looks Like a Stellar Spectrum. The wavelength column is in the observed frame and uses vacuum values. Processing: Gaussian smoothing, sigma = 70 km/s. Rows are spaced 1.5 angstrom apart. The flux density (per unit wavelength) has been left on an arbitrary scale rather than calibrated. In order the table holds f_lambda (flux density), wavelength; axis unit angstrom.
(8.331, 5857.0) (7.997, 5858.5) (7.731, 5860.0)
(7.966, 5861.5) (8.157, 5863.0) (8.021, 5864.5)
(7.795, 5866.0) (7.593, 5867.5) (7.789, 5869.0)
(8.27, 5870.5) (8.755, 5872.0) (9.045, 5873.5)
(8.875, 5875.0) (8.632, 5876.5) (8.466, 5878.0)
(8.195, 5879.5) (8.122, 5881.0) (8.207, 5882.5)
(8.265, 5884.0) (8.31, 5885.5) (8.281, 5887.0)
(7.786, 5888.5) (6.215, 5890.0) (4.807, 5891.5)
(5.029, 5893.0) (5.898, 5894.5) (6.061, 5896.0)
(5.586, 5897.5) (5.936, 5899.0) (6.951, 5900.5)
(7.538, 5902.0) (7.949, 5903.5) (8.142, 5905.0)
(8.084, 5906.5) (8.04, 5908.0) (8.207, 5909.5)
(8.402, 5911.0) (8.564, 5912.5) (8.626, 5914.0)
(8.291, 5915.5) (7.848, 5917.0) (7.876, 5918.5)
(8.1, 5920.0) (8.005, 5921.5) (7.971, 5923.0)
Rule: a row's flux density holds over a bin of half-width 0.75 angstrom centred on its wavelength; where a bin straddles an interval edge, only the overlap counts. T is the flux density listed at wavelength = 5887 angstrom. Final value 8.281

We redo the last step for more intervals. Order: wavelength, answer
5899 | 5.936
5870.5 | 8.27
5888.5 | 7.786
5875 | 8.875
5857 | 8.331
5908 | 8.04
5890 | 6.215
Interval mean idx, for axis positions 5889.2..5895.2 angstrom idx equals 5.5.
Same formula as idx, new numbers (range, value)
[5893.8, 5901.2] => 6.08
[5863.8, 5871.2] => 7.89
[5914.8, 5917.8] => 8.06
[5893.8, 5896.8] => 5.97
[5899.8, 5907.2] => 7.74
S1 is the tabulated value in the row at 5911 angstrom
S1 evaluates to 8.402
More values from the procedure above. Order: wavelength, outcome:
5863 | 8.157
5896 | 6.061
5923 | 7.971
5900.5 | 6.951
